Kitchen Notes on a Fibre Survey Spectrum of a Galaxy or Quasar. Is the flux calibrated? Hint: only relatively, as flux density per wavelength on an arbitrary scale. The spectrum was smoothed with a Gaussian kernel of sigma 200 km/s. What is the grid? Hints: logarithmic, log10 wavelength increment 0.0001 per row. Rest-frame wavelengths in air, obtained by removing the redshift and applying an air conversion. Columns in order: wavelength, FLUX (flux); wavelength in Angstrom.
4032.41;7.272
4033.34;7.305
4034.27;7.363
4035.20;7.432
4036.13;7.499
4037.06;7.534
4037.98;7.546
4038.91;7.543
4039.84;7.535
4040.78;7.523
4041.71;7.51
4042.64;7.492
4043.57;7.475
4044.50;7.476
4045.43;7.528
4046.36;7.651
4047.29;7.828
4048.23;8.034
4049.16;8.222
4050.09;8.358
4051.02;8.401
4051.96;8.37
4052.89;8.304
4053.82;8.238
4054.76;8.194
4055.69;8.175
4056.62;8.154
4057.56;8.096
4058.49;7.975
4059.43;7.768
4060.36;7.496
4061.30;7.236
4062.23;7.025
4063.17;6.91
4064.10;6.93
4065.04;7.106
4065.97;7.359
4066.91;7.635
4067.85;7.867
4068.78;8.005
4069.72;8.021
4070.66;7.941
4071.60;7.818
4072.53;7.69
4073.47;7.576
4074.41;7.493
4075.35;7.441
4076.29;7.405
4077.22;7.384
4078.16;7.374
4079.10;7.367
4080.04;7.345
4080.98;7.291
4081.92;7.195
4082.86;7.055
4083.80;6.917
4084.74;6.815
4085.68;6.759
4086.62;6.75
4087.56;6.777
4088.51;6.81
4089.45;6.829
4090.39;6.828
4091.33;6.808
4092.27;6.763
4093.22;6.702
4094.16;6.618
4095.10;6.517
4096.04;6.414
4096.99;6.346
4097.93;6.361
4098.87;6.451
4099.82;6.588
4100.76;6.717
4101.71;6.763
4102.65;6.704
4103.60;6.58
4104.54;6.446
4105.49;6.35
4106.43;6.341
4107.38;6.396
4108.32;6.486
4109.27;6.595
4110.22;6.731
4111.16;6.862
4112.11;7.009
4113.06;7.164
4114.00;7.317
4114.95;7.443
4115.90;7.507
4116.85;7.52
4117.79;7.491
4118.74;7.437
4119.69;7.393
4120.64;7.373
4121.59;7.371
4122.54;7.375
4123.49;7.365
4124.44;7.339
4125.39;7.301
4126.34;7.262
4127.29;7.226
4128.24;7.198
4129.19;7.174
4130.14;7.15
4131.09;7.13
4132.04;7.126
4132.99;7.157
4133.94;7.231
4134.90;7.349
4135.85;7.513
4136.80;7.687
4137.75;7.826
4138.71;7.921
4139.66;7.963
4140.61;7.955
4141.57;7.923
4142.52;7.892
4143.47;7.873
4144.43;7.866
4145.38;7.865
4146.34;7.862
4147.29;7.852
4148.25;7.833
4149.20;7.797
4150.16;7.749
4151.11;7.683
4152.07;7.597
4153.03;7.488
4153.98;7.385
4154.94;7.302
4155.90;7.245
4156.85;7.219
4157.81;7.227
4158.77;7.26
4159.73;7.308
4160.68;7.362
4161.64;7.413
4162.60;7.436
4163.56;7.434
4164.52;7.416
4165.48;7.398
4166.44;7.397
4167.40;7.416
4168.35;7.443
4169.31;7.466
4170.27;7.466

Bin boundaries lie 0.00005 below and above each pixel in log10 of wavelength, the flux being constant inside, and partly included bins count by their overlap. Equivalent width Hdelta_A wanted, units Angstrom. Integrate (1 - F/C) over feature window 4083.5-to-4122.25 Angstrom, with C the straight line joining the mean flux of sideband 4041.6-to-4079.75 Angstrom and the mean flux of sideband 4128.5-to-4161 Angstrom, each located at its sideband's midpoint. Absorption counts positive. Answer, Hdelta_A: 4.1 Angstrom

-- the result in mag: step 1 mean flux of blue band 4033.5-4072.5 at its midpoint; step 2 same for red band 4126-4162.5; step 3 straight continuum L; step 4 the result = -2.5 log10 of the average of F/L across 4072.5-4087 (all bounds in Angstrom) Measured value 0.06 mag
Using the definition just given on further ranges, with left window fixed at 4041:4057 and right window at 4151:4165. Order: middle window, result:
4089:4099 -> 0.17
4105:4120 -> 0.09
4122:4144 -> 0.00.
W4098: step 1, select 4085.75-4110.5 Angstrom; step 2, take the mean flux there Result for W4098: 6.6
